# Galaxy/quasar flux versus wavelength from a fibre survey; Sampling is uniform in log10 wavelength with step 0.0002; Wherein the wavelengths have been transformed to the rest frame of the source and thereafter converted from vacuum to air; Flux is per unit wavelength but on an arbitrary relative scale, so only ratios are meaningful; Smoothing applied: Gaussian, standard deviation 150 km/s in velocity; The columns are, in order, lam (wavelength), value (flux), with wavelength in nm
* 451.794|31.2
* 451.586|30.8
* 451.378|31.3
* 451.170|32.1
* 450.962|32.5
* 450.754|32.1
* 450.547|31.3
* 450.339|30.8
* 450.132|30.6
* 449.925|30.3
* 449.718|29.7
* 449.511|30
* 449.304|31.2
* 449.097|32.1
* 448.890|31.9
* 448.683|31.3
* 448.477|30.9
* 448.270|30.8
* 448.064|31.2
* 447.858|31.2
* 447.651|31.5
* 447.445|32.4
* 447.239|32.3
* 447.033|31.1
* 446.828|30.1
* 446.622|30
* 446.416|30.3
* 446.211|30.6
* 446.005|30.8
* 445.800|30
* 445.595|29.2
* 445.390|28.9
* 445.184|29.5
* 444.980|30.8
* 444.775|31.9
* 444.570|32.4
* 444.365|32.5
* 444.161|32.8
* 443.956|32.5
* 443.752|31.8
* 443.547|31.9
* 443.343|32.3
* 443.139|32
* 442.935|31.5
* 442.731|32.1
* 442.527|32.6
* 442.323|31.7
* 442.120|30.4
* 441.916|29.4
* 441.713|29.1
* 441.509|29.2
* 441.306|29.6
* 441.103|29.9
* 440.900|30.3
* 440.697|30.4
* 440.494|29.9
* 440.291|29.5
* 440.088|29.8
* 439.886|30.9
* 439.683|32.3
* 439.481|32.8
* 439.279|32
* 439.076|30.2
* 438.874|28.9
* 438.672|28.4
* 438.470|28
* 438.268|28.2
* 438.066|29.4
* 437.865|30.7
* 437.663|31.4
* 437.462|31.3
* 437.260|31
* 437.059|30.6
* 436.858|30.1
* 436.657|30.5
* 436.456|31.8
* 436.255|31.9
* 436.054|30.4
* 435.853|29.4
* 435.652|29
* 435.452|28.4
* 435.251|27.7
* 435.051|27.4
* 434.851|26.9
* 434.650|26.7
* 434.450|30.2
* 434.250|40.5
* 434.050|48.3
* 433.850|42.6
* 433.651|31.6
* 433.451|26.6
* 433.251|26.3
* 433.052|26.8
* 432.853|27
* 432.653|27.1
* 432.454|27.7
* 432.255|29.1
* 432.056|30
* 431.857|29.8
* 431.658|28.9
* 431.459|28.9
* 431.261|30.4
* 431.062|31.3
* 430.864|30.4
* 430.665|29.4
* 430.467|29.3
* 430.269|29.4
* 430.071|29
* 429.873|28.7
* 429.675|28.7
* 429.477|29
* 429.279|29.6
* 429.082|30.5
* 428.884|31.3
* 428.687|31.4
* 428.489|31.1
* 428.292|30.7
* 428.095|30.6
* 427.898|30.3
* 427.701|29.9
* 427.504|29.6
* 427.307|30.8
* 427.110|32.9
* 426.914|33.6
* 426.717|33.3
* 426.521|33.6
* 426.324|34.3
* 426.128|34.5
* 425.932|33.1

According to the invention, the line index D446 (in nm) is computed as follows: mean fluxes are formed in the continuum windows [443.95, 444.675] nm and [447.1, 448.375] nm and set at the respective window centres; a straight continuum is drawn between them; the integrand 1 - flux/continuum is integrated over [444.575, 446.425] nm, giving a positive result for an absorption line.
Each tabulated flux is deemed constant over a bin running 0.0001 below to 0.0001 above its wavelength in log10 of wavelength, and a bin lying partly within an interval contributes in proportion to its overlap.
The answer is 0.11 nm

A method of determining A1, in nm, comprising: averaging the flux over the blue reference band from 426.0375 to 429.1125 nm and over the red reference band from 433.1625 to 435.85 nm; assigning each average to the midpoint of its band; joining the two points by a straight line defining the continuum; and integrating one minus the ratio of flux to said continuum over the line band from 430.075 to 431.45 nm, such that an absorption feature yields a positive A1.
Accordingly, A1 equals 0.08 nm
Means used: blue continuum 31.8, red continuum 31.6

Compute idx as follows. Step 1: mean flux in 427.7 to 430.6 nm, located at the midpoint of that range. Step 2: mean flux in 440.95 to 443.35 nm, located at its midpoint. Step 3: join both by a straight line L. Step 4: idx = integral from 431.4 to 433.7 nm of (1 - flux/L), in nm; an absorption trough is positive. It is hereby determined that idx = 0.15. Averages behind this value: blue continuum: 30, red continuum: 30.8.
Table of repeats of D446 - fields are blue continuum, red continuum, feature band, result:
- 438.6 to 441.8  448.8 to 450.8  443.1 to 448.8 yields -0.094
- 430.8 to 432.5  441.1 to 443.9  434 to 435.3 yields -0.090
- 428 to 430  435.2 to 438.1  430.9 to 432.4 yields 0.023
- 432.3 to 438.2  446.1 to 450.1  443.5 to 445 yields -0.062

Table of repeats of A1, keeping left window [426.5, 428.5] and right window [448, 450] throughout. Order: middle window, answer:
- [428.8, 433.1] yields 0.29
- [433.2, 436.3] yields -0.03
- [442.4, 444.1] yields -0.06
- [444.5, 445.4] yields 0.01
